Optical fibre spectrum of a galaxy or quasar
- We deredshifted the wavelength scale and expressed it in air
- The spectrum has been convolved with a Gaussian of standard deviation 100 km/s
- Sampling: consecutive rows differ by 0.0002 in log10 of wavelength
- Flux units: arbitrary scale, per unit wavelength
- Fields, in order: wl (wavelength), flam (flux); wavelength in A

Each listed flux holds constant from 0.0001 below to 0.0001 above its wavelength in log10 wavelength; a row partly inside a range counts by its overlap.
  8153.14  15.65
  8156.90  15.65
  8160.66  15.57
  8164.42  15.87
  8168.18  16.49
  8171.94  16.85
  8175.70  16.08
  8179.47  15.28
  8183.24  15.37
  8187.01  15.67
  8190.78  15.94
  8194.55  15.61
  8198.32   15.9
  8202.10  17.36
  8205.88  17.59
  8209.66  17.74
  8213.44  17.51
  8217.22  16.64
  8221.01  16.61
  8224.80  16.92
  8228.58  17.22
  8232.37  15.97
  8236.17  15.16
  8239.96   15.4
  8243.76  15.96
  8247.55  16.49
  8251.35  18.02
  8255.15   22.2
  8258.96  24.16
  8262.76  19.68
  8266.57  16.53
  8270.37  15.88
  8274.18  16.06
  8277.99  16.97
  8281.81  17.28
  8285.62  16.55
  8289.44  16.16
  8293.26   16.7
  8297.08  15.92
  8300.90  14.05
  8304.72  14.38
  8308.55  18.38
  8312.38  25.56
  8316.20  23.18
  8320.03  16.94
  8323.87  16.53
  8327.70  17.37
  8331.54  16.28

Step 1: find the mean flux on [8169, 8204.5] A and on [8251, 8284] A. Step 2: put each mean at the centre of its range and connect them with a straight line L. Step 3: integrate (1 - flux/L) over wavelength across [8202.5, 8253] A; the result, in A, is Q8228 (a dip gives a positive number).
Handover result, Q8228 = 1.65 A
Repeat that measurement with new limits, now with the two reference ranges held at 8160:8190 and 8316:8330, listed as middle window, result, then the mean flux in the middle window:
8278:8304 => 2.0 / 16.1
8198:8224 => -1.2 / 17.1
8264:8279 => 0.6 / 16.5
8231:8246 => 1.0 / 15.6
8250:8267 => -3.5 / 20.5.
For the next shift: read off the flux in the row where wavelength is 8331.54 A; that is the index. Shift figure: 16.28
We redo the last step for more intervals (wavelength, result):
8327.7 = 17.37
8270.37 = 15.88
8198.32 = 15.9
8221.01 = 16.61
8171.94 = 16.85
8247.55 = 16.49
